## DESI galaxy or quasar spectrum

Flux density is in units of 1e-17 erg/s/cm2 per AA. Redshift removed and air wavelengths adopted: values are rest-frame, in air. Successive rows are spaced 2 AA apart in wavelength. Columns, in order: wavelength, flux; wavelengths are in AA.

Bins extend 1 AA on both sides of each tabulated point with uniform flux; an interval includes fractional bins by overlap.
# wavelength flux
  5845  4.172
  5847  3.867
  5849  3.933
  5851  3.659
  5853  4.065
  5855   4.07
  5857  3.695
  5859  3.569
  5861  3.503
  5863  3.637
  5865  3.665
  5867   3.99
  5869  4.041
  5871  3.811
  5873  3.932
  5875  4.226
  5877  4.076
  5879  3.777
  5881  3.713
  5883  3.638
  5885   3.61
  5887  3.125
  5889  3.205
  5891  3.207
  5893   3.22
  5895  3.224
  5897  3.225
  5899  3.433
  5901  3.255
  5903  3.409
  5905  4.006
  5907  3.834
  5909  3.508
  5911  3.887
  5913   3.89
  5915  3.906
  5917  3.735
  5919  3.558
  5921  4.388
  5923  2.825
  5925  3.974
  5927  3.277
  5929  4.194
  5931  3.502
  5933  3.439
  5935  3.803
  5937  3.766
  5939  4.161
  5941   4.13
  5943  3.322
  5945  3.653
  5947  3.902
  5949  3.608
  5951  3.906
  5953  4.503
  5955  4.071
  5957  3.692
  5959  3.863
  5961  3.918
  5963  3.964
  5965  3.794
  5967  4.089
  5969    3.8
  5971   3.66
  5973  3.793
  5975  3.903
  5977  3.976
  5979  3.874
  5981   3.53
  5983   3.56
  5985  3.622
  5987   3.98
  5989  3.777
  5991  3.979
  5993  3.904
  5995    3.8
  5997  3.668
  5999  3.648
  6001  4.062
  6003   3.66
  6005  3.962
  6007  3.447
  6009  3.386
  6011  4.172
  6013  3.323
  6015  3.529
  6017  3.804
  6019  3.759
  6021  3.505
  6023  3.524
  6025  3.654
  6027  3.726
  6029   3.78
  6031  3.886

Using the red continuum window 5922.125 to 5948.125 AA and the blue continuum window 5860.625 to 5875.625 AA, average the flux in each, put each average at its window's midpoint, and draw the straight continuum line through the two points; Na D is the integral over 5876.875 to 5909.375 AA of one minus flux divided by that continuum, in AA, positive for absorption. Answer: 2.68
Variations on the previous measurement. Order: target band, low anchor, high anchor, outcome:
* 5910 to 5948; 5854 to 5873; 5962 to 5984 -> 0.5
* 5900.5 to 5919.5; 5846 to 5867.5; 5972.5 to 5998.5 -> 0.4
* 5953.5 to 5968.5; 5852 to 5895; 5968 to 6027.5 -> -0.8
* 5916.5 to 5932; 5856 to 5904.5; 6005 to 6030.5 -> -0.3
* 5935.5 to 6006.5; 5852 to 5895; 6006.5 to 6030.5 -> -3.5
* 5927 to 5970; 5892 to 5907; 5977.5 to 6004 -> -2.8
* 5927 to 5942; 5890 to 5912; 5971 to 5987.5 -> -0.9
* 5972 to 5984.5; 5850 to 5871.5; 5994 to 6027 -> -0.2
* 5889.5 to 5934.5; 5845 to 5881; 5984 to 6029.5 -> 2.7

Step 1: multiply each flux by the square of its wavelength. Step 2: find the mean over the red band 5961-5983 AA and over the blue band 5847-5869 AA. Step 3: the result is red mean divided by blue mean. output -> 1.0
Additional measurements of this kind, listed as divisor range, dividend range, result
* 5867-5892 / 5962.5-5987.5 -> 1.06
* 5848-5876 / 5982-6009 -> 1.02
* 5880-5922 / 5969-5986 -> 1.08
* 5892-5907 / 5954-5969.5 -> 1.16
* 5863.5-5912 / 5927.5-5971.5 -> 1.08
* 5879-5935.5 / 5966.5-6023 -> 1.08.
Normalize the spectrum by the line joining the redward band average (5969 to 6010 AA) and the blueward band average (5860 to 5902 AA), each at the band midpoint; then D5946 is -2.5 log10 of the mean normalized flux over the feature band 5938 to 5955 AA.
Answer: -0.06 mag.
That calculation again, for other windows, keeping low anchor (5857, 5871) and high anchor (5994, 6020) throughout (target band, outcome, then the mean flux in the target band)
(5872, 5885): -0.04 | 3.87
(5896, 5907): 0.07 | 3.5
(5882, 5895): 0.13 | 3.33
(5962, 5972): -0.04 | 3.86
